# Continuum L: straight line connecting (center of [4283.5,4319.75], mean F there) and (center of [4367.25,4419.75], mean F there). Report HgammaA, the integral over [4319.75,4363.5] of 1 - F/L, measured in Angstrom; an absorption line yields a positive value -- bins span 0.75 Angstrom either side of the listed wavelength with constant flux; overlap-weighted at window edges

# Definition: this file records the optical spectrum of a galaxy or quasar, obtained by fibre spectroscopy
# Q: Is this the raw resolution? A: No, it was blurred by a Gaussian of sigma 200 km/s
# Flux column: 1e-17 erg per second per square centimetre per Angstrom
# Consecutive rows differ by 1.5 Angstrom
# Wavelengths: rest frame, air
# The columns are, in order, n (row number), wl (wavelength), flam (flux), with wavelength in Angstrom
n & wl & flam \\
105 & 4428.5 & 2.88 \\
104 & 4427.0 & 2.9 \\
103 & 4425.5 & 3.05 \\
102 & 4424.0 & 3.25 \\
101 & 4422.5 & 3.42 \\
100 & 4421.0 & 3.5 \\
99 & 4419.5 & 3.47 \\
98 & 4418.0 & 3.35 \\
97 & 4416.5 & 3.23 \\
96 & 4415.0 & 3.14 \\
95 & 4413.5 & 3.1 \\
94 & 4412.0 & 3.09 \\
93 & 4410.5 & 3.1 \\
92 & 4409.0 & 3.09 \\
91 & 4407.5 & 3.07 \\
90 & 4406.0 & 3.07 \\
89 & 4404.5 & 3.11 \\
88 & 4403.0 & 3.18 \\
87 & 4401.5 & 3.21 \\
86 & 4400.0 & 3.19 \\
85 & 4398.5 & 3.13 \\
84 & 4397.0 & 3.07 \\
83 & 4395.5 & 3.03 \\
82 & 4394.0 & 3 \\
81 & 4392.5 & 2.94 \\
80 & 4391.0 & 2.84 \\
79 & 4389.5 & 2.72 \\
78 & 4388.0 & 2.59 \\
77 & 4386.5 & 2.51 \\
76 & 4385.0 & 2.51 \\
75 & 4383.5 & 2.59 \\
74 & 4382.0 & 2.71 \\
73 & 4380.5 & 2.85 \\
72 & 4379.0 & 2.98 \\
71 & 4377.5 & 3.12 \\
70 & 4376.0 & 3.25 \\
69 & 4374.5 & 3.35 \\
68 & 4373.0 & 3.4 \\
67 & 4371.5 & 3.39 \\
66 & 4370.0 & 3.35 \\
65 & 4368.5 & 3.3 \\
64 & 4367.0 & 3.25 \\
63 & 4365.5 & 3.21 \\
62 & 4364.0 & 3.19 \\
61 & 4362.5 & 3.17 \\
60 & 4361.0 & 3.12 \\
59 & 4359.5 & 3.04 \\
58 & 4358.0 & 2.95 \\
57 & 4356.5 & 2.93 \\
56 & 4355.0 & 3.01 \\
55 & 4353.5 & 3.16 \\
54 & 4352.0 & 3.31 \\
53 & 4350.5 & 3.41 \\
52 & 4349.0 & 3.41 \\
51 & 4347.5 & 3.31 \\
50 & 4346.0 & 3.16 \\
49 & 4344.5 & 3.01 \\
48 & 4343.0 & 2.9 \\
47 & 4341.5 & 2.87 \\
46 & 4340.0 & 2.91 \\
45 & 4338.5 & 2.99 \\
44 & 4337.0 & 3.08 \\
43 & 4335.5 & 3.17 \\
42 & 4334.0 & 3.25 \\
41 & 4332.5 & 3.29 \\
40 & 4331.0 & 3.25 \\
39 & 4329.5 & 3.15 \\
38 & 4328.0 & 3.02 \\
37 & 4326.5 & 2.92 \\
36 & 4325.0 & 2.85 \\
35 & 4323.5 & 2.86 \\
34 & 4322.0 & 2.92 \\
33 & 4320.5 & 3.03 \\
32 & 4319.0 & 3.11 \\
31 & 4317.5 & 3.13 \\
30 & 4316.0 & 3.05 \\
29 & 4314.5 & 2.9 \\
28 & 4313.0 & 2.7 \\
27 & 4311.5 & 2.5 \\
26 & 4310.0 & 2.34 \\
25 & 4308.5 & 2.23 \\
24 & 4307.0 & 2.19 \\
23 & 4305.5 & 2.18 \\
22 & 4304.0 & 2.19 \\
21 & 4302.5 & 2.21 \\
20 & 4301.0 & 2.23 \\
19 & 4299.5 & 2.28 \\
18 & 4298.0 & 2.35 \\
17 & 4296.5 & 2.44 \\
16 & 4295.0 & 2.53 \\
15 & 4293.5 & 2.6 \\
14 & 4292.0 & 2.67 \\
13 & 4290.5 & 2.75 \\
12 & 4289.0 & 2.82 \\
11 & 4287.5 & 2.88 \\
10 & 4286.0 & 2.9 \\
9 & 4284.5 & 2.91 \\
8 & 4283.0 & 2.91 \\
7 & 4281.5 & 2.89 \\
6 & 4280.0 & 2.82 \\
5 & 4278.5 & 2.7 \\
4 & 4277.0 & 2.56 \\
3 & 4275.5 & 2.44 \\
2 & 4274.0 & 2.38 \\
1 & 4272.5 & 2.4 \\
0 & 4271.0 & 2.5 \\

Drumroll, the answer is -4.59 Angstrom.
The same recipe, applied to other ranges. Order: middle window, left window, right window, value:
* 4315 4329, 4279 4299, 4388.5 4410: -0.9 Angstrom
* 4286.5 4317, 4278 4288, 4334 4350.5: 4.4 Angstrom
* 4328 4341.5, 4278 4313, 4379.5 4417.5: -2.0 Angstrom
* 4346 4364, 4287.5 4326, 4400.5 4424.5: -1.8 Angstrom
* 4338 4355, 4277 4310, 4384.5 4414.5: -2.2 Angstrom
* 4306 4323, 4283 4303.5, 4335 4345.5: 0.3 Angstrom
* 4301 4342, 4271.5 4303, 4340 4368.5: 1.0 Angstrom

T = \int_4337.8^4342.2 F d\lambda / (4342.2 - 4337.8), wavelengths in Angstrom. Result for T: 2.92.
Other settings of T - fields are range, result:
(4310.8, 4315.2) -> 2.7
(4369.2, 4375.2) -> 3.37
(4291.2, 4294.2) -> 2.64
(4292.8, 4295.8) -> 2.56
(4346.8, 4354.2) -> 3.32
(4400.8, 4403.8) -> 3.19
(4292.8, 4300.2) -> 2.44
